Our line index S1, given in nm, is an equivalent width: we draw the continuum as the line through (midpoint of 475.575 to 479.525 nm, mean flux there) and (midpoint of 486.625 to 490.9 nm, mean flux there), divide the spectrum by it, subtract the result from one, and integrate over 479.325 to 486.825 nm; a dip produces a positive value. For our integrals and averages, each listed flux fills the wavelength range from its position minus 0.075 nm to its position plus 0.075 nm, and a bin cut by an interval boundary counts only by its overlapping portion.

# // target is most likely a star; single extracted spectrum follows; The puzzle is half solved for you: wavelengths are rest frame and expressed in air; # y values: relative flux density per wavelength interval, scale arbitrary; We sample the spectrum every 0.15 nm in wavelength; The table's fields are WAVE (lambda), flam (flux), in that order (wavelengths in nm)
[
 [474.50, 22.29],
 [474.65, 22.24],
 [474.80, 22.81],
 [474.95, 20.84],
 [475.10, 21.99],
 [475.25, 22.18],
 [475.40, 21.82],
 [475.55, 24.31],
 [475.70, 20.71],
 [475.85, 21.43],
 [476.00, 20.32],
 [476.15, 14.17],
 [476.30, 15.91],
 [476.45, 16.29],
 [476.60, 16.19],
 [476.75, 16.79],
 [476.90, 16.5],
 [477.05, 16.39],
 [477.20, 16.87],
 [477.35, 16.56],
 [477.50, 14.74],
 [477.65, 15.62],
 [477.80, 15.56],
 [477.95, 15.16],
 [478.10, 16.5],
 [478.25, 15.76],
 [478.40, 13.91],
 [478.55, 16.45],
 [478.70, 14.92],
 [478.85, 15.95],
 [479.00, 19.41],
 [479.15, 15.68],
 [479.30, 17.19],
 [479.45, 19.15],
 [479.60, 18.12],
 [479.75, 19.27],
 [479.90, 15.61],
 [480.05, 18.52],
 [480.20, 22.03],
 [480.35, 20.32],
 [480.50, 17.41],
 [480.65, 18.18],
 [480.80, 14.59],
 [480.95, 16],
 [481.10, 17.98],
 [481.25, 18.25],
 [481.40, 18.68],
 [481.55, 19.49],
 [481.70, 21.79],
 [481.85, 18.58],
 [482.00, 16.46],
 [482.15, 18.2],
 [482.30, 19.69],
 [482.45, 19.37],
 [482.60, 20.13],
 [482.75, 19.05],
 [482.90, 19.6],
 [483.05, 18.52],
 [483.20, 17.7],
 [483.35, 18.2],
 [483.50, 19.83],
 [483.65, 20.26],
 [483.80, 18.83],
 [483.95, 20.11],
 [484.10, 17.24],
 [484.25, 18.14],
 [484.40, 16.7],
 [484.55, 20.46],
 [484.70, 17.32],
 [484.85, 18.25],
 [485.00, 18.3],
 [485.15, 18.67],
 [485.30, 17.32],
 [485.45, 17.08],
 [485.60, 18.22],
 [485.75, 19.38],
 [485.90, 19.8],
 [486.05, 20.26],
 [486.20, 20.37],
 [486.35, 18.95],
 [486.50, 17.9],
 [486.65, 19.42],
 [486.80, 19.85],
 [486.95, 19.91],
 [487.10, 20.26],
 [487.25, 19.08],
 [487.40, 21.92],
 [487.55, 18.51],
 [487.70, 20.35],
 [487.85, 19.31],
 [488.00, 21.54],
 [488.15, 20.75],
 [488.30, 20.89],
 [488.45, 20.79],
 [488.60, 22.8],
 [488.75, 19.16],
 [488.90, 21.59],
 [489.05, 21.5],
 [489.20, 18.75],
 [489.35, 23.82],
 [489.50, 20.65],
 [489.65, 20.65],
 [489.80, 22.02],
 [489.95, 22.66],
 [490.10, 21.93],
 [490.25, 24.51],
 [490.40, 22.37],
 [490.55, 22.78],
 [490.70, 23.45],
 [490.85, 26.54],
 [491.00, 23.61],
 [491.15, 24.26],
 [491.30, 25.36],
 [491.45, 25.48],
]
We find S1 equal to 0.129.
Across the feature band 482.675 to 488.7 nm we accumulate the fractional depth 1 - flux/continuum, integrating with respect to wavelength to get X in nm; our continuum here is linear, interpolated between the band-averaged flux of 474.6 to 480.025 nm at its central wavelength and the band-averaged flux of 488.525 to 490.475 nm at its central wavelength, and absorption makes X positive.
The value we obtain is 0.36 nm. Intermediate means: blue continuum 17.9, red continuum 21.7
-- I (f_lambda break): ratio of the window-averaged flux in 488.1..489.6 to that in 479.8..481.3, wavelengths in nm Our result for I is 1.2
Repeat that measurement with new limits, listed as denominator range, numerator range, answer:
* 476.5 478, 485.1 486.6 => 1.17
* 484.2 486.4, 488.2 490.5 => 1.16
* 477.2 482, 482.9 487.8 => 1.10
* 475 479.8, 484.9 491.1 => 1.18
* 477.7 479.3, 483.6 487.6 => 1.19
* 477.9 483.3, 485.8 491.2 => 1.18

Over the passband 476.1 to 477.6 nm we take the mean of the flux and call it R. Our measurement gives 16.1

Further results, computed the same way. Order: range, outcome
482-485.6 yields 18.6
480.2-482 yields 18.4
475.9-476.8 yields 16.7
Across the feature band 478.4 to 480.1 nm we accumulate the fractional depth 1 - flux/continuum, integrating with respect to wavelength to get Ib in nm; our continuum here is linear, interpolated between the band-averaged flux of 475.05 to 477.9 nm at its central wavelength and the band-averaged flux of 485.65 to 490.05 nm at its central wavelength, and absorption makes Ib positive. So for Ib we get 0.138 nm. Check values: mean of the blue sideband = 18.1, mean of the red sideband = 20.4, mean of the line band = 17.1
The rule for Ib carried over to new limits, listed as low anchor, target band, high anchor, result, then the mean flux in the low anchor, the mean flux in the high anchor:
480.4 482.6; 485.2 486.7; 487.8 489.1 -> 0.085 nm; 18.3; 20.9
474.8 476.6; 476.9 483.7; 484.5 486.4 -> 0.588 nm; 20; 18.8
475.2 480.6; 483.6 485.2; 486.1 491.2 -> 0.101 nm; 17.6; 21.2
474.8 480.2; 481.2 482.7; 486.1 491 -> 0.003 nm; 17.8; 21.1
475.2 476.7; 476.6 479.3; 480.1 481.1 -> 0.384 nm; 19.2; 18.1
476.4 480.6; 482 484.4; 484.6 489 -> -0.054 nm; 16.9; 19.6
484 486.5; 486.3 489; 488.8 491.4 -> 0.055 nm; 18.5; 22.7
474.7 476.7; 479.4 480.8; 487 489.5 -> 0.116 nm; 19.9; 20.7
